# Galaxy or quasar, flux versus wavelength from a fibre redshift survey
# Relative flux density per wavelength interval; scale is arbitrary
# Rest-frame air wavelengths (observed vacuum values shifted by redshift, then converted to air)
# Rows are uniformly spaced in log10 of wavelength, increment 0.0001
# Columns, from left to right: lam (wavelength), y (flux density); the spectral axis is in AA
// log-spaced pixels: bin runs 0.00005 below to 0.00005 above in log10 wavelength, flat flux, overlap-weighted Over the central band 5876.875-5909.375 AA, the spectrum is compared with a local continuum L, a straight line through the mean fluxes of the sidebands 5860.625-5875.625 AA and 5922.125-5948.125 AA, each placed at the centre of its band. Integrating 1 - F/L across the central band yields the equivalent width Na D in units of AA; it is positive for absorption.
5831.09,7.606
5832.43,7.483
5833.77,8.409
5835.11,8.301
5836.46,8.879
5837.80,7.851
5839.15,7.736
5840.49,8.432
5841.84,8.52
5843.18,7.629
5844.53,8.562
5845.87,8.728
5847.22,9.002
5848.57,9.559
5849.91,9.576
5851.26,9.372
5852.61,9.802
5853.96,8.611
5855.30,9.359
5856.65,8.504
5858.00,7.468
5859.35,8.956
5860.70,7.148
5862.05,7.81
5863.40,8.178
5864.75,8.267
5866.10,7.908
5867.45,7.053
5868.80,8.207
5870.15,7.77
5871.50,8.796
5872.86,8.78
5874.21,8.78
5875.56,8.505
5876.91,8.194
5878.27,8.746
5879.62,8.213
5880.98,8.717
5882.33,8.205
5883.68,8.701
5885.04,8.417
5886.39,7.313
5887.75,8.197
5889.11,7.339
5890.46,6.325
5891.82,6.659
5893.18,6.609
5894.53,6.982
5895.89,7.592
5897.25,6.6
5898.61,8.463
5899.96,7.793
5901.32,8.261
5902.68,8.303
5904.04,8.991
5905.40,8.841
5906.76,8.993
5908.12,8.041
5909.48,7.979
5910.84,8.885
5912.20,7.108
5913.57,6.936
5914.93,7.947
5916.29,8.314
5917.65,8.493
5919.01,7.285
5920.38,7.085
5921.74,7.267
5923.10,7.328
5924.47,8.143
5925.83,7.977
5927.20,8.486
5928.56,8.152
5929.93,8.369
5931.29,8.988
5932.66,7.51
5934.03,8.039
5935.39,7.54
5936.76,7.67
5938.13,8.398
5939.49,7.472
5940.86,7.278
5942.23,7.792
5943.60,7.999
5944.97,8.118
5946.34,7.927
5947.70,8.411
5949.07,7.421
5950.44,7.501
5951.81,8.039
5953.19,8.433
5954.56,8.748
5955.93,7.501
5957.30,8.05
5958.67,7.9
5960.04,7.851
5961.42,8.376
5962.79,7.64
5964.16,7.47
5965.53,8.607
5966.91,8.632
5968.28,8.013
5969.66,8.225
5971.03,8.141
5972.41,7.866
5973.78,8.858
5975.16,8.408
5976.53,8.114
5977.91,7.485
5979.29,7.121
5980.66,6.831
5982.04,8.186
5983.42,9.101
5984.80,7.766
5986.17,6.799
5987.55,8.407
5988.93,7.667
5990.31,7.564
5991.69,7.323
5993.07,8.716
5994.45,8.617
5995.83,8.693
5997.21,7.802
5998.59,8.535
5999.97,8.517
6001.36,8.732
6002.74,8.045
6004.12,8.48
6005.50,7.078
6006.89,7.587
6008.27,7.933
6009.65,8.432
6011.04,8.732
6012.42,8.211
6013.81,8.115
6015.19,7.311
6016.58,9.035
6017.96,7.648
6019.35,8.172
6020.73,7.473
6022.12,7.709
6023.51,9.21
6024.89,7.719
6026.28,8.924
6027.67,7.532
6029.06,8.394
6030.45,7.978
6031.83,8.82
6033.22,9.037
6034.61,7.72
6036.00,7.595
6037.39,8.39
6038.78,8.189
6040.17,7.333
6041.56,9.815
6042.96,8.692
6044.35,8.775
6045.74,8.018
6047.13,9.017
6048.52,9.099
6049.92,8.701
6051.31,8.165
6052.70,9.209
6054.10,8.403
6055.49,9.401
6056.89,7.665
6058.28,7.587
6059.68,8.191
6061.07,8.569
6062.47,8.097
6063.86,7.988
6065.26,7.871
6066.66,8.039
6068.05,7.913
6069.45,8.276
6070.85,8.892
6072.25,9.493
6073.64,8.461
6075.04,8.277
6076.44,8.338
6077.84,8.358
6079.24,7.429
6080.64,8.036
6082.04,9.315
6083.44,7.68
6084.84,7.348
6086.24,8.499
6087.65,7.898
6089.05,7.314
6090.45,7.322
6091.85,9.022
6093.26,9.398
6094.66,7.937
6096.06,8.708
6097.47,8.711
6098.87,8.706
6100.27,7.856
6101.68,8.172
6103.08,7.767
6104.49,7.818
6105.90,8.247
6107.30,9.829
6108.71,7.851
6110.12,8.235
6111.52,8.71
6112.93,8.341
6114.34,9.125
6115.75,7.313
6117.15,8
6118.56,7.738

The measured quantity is 0.5 AA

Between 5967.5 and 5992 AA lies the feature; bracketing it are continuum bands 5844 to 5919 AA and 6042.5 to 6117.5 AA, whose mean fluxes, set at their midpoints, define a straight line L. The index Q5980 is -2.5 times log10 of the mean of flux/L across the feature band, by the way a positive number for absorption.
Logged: 0.05 mag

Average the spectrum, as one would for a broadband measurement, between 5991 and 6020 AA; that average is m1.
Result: 8.18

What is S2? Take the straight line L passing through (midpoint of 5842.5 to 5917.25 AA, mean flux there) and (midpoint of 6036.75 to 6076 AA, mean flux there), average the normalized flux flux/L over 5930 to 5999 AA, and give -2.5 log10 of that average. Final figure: 0.04 mag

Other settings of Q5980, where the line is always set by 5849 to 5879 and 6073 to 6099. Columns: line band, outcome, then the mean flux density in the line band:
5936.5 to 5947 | 0.07 mag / 7.84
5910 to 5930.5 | 0.07 mag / 7.85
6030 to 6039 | 0.00 mag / 8.26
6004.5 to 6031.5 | 0.03 mag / 8.08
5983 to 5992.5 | 0.07 mag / 7.78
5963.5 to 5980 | 0.04 mag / 8.08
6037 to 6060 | -0.03 mag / 8.51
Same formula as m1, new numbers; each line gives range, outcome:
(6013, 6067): 8.3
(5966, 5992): 7.93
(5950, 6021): 8.05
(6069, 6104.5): 8.28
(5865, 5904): 7.93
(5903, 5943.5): 7.98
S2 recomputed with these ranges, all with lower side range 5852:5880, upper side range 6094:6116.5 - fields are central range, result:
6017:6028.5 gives 0.03 mag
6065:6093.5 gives 0.01 mag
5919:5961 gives 0.06 mag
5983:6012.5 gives 0.03 mag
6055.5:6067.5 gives 0.03 mag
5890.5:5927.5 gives 0.07 mag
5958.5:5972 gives 0.03 mag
